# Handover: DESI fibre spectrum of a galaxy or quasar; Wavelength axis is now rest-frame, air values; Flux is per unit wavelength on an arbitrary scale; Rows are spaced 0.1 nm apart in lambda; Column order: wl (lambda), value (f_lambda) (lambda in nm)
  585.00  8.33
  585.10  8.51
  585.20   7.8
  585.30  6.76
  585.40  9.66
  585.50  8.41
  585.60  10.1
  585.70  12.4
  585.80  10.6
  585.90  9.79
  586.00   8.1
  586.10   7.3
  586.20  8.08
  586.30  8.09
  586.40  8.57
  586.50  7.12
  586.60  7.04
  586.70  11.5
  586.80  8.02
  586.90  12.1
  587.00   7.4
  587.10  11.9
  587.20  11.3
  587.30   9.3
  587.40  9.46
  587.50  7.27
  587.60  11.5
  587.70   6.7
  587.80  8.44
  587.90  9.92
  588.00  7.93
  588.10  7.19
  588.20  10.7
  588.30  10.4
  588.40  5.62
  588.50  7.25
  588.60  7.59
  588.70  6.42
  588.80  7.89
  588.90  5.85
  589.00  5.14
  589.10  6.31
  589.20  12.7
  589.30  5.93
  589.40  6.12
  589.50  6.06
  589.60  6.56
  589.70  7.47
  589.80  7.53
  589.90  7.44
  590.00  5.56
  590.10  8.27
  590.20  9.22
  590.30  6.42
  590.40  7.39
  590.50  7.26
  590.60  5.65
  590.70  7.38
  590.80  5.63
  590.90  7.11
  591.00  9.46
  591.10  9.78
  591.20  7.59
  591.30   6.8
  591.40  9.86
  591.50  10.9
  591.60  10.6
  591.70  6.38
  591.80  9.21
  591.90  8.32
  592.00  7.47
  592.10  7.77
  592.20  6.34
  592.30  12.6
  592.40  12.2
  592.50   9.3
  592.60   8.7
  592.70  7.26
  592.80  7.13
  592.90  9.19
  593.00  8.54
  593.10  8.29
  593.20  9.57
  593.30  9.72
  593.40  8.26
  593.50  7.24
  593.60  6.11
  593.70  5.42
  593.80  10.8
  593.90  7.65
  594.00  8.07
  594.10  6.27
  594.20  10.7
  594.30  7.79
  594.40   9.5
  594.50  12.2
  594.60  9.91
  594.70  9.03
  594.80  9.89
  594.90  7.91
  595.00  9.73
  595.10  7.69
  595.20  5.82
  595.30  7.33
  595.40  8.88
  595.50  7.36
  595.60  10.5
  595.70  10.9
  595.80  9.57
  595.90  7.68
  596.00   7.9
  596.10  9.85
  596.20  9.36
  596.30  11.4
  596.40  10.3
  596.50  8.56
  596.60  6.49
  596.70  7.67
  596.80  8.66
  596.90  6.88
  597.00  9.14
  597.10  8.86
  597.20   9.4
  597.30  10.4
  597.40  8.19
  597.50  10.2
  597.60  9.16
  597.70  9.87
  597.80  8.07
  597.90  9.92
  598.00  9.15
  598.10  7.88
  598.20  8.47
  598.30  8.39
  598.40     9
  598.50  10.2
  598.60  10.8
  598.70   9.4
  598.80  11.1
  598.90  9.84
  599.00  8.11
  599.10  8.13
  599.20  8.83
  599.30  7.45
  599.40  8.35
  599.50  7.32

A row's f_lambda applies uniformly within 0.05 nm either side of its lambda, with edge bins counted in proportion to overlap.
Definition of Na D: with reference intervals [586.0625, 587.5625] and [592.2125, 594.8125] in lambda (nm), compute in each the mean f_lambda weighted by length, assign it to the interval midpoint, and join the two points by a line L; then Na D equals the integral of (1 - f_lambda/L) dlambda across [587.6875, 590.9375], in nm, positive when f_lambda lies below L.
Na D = 0.57 nm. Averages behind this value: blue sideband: 9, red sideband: 8.85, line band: 7.37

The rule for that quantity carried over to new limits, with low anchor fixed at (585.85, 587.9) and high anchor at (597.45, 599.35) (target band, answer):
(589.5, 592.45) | 0.33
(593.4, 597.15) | 0.20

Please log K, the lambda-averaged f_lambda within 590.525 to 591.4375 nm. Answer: 7.65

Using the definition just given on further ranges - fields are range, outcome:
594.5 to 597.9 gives 8.93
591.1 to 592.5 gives 8.97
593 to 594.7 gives 8.61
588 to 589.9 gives 7.39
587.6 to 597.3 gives 8.29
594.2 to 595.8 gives 9.04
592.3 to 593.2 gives 9.08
